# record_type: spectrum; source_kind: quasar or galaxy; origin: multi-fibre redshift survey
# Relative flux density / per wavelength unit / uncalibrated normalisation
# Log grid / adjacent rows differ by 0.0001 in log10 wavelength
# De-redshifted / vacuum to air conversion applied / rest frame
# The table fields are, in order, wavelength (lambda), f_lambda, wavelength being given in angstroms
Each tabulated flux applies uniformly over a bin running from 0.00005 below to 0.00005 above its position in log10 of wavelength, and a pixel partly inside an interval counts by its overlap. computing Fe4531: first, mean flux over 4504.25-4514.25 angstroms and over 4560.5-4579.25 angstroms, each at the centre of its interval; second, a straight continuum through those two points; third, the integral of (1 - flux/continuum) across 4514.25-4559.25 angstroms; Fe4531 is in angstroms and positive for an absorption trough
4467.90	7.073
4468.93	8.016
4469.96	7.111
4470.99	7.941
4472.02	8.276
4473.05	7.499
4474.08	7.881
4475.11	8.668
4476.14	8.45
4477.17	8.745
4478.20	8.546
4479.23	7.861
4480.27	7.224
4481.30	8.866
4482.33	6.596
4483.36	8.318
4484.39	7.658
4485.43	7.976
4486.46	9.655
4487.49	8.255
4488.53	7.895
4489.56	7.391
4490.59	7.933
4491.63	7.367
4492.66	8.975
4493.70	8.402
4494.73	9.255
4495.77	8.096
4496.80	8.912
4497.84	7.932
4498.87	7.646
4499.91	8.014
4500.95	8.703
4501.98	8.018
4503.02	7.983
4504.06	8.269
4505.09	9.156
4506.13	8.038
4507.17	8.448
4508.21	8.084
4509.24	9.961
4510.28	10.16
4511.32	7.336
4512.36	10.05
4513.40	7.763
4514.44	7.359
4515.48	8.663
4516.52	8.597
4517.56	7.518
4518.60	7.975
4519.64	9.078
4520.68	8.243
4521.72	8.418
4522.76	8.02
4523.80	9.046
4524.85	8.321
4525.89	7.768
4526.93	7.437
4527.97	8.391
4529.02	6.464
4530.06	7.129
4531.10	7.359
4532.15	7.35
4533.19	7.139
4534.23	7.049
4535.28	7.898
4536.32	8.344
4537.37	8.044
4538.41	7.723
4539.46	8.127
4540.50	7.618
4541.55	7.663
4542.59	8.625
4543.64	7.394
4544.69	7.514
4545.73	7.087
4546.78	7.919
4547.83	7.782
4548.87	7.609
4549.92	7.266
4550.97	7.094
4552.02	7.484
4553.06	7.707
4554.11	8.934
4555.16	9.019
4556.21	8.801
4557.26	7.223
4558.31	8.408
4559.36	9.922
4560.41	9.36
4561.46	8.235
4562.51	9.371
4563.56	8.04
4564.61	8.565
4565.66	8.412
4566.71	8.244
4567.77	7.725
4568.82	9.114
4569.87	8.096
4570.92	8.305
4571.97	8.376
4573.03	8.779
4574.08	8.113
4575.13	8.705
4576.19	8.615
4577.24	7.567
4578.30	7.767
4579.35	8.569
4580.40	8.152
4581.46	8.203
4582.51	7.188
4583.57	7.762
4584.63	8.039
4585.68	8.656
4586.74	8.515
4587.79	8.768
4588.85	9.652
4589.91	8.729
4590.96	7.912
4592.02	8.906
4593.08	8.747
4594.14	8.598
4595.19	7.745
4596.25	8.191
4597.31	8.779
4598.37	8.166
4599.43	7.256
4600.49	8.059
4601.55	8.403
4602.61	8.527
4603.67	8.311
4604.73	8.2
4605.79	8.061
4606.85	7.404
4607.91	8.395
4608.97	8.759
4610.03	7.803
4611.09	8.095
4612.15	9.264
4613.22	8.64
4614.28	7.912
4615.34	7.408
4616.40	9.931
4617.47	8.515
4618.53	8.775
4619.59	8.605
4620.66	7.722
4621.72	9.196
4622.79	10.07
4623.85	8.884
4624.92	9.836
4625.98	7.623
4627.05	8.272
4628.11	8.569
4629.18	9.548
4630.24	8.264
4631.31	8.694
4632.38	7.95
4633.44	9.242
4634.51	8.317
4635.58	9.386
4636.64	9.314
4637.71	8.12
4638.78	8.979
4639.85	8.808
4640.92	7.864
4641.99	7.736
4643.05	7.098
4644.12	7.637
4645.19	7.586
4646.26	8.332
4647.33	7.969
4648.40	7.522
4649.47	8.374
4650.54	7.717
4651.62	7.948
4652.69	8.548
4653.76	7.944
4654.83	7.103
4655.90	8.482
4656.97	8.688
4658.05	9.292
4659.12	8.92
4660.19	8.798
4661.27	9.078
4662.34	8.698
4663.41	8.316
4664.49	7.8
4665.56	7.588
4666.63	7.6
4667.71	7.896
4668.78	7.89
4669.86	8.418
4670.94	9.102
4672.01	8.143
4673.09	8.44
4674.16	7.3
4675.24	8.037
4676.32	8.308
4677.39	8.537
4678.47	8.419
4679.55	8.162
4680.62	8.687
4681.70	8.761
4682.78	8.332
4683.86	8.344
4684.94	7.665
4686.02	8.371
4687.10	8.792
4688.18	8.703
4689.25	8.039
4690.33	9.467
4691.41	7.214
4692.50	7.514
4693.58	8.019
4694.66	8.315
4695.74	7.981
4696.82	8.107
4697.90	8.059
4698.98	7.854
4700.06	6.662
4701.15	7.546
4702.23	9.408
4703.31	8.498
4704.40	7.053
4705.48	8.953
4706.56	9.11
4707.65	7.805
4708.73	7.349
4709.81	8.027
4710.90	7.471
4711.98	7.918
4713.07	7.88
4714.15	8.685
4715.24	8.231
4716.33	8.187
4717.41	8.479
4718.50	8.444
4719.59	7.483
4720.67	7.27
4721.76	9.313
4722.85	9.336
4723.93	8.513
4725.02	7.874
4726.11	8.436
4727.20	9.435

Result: 3.5 angstroms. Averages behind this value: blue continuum 8.72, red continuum 8.38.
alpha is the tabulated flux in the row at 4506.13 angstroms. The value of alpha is 8.038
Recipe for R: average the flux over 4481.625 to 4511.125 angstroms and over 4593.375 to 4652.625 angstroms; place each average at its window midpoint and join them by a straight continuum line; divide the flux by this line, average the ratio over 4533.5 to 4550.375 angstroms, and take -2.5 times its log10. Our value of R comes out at 0.08 mag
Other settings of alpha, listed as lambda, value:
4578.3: 7.767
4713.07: 7.88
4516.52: 8.597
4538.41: 7.723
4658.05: 9.292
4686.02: 8.371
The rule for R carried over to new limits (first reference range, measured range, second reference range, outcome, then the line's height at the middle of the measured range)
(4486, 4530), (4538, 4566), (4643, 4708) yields 0.02 mag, 8.27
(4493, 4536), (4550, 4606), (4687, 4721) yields -0.02 mag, 8.15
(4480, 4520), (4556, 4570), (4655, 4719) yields -0.03 mag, 8.28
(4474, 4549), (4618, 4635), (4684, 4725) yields -0.08 mag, 8.13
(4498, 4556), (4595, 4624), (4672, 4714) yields -0.04 mag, 8.09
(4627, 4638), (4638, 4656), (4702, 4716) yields 0.09 mag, 8.62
